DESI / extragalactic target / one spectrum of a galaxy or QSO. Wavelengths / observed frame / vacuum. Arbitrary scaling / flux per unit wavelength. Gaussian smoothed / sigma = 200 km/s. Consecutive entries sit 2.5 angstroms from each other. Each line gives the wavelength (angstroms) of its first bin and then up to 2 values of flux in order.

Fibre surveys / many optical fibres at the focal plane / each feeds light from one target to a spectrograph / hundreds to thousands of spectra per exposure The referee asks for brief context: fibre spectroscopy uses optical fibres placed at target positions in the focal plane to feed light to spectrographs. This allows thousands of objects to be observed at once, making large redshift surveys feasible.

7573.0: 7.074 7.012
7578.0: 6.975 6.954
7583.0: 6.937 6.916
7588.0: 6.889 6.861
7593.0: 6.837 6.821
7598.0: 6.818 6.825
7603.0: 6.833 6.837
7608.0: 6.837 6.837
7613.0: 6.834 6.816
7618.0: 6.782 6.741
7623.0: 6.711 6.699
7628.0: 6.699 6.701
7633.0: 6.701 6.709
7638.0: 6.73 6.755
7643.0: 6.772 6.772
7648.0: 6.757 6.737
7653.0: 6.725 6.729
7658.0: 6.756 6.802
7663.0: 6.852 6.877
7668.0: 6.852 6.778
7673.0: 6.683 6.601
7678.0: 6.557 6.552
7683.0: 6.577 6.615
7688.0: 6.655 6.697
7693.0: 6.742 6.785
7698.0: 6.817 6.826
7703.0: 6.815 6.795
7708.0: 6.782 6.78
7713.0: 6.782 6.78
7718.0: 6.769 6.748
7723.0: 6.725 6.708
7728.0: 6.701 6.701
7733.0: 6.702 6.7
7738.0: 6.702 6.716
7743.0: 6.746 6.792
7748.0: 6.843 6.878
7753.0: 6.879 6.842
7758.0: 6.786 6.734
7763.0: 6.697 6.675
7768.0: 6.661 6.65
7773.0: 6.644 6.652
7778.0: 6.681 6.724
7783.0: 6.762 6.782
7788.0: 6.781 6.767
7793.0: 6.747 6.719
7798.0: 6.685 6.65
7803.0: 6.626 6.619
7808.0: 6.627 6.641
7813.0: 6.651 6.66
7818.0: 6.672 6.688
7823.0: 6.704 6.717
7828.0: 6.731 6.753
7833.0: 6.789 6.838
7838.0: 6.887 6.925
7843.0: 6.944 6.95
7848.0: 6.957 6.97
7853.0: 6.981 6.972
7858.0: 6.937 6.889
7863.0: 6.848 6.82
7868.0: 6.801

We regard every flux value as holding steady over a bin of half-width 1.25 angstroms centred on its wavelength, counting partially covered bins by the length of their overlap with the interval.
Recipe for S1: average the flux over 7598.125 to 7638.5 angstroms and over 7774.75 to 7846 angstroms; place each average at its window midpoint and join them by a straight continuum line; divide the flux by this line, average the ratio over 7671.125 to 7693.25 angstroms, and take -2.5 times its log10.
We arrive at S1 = 0.02 mag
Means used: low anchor 6.77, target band 6.63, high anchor 6.74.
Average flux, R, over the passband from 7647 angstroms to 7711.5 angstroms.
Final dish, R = 6.74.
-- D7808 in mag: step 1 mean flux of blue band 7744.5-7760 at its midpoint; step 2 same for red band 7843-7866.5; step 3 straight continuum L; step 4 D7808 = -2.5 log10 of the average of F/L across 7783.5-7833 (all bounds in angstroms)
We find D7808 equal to 0.030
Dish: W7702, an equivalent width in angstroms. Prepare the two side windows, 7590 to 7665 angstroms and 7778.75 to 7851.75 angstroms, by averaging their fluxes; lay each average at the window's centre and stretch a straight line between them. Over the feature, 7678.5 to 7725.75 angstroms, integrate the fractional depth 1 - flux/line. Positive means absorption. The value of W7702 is 0.3 angstroms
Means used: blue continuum 6.78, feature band 6.73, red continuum 6.76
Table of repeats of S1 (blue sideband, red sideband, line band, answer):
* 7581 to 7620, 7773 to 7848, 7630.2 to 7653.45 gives 0.01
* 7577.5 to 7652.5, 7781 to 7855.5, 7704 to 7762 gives 0.00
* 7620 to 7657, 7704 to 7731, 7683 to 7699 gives 0.01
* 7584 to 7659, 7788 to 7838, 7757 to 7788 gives 0.00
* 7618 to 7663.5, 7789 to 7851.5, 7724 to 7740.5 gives 0.01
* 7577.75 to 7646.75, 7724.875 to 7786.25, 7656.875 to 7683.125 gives 0.01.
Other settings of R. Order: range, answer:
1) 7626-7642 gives 6.72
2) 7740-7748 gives 6.77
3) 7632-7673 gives 6.77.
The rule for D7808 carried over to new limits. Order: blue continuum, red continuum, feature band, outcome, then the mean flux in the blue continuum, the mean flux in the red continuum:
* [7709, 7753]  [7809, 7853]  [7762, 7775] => 0.02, 6.76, 6.8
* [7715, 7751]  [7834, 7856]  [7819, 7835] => 0.03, 6.74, 6.93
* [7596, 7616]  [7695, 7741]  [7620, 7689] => 0.01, 6.83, 6.75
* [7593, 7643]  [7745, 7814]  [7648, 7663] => 0.00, 6.77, 6.72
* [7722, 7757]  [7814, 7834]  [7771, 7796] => 0.00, 6.76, 6.71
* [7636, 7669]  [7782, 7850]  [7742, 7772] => 0.00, 6.78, 6.75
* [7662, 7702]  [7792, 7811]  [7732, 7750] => -0.01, 6.72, 6.66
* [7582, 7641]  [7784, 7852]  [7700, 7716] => 0.00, 6.8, 6.76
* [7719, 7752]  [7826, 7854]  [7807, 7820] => 0.03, 6.74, 6.88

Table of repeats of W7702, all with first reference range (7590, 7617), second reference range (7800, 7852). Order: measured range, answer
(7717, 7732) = 0.2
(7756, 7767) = 0.1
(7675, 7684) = 0.3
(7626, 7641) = 0.2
